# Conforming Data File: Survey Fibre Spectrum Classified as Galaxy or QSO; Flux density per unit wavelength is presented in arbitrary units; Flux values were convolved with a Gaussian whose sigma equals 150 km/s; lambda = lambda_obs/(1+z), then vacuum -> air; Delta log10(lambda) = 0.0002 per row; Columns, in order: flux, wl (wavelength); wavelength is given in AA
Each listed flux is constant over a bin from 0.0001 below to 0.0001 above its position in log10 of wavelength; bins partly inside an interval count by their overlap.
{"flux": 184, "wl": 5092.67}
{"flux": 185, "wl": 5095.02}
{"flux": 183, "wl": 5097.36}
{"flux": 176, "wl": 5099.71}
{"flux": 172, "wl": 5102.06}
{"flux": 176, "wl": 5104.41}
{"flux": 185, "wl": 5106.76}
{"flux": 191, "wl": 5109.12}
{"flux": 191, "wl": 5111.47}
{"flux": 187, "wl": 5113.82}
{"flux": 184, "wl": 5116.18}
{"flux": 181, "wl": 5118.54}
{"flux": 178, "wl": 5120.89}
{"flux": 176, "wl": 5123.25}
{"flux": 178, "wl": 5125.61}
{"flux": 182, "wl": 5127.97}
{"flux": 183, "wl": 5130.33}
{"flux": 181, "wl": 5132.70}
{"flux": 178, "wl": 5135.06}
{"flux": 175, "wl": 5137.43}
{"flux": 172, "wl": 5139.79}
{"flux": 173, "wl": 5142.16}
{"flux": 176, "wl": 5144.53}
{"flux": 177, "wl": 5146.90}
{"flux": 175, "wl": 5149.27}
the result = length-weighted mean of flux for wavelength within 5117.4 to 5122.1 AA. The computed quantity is 180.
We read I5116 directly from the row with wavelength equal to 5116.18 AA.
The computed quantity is 184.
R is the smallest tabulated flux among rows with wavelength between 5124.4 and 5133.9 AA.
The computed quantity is 178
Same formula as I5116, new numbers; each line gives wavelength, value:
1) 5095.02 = 185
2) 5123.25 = 176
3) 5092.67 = 184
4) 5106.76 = 185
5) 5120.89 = 178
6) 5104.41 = 176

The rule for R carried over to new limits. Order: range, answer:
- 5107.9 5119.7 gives 181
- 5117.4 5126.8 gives 176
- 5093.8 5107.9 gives 172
